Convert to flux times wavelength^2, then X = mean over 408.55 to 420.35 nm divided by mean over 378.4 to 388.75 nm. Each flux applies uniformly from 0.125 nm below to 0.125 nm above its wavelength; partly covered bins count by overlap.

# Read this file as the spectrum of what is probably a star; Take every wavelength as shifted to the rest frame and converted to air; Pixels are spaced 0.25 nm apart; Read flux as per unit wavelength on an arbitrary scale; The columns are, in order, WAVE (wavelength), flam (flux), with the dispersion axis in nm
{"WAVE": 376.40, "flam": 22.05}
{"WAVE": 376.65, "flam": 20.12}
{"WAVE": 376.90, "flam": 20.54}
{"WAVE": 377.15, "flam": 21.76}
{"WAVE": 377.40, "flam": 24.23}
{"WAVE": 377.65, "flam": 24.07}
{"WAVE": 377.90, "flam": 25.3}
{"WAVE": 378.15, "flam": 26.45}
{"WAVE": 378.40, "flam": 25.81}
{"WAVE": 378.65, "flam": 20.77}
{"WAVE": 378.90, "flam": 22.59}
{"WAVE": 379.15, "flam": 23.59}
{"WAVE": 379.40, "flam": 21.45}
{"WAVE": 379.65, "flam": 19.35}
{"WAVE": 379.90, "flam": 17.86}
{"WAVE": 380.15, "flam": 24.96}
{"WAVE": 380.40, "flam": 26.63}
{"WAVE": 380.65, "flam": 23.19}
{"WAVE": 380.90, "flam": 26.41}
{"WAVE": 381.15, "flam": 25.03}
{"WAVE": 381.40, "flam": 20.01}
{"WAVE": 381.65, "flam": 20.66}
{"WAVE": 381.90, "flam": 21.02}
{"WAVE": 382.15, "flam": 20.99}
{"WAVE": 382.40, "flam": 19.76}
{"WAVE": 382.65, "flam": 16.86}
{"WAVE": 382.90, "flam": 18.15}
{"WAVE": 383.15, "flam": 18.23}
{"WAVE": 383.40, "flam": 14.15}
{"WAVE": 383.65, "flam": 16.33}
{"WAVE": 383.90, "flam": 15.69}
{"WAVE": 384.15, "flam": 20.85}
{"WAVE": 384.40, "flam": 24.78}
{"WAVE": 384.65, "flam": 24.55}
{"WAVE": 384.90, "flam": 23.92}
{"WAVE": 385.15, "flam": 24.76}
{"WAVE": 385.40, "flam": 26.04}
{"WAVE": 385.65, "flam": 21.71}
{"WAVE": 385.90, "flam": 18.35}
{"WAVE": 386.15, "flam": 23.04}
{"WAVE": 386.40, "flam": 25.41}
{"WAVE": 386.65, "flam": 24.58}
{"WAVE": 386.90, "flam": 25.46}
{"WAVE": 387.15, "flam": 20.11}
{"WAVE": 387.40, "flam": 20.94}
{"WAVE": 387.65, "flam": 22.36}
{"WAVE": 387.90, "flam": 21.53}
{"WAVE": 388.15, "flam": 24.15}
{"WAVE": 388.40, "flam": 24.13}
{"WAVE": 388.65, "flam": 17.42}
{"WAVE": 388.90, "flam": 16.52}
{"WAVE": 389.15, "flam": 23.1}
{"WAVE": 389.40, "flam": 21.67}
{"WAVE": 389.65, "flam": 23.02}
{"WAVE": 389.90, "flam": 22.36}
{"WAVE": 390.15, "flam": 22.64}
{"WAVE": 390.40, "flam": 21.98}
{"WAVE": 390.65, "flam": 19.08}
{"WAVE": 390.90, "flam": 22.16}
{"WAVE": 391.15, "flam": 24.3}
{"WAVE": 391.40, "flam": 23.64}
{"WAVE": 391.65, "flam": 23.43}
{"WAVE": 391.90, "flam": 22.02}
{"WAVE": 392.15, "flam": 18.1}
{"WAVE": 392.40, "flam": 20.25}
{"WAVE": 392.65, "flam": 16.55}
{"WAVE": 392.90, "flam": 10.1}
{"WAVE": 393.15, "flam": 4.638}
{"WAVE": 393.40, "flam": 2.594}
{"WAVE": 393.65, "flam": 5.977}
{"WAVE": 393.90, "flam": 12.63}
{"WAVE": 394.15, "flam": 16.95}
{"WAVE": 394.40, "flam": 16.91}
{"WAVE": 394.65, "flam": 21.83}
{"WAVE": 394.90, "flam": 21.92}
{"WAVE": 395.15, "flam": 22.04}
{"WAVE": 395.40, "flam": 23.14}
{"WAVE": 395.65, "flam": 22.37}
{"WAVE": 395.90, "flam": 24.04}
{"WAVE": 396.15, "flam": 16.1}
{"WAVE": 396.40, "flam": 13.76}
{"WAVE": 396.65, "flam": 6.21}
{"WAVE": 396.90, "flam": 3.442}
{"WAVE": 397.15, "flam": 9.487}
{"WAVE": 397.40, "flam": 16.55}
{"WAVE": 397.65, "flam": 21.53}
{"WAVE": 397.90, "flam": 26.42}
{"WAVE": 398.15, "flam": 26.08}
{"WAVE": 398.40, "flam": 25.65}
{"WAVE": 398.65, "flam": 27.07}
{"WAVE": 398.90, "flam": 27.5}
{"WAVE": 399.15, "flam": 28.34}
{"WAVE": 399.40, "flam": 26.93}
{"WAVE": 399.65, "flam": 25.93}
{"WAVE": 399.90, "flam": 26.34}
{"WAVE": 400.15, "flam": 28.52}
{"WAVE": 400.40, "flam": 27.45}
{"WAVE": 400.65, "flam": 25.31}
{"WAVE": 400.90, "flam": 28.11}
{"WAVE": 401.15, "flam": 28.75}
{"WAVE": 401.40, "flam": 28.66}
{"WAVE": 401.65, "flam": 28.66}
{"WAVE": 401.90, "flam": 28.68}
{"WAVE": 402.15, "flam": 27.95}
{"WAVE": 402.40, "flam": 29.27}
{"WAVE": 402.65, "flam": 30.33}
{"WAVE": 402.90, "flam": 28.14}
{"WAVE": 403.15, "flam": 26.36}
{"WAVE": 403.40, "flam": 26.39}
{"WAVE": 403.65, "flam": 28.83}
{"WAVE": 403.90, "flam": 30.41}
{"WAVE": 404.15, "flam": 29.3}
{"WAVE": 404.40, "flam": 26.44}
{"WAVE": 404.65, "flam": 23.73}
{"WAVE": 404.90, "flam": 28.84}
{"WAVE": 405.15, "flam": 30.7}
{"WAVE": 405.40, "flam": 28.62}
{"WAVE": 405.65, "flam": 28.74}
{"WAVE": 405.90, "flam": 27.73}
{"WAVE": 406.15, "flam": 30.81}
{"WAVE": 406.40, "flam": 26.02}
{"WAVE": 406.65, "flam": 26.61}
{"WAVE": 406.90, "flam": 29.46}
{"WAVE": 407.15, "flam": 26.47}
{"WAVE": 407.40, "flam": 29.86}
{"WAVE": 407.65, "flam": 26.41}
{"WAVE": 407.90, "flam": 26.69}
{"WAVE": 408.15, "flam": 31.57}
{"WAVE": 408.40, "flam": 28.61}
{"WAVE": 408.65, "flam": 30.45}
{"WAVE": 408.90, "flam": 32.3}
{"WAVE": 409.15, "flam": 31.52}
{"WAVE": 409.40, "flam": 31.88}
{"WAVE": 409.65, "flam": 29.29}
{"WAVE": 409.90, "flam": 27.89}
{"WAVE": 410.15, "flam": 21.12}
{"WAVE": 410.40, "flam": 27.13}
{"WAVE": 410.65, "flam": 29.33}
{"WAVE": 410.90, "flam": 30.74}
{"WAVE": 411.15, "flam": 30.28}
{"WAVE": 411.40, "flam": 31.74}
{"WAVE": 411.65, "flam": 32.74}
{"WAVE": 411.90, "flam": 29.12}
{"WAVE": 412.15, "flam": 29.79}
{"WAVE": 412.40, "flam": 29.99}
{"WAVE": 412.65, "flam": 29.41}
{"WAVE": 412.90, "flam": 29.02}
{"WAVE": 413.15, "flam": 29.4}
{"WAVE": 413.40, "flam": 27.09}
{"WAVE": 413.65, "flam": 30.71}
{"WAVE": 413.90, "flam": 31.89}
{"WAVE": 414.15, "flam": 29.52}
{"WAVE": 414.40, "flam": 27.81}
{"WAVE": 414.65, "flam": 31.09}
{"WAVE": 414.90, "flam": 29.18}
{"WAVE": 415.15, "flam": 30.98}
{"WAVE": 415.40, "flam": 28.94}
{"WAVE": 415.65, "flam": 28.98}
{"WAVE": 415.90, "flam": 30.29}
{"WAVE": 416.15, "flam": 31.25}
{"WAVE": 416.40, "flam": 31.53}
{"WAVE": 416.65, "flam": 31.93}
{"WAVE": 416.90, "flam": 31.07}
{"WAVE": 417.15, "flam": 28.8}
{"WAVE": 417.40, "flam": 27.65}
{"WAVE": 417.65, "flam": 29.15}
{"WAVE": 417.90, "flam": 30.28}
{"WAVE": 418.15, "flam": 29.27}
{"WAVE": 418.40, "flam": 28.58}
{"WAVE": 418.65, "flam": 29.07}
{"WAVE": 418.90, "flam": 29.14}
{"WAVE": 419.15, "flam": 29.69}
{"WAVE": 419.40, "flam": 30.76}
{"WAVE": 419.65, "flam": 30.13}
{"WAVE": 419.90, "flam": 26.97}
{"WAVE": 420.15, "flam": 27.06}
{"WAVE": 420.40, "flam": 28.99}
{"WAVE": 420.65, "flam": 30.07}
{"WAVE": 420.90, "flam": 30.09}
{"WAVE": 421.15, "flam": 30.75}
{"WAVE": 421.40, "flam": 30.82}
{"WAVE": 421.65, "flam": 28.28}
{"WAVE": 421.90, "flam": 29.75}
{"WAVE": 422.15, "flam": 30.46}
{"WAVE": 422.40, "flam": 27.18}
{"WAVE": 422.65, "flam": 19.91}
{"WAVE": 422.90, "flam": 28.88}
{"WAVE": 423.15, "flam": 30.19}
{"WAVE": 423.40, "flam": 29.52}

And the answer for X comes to 1.59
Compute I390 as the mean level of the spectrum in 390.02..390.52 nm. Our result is 22.3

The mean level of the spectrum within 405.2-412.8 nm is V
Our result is 29.1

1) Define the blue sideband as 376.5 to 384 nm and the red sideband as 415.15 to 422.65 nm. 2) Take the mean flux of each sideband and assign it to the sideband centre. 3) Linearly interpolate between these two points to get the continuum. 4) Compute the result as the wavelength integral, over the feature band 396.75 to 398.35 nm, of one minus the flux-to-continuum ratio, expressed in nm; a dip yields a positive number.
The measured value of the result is 0.48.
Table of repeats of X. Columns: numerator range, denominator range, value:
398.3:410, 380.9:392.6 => 1.44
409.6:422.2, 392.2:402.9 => 1.53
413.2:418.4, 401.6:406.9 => 1.12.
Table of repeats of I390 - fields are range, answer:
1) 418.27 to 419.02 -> 28.9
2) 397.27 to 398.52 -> 23.2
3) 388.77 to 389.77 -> 21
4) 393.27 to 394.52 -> 11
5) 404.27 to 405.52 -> 27.7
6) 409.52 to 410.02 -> 28.6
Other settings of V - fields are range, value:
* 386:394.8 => 19.5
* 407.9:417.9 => 29.7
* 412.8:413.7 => 28.9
